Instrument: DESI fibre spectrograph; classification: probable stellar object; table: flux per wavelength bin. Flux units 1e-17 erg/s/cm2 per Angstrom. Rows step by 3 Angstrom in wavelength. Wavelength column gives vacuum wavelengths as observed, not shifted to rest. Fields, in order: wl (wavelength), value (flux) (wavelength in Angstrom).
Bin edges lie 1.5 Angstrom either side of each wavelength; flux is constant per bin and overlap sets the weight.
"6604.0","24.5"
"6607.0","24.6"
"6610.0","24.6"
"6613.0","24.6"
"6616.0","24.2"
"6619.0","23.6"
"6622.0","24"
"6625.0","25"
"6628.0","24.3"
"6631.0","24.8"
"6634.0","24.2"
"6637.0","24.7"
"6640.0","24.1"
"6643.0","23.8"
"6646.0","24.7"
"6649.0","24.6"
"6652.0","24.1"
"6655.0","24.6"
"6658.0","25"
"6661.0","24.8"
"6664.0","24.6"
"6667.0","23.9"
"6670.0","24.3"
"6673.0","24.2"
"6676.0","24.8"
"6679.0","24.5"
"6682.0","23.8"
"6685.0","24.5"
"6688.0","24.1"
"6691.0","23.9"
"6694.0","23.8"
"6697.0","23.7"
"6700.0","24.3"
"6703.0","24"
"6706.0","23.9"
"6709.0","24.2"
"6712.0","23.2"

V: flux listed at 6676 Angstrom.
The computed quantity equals 24.8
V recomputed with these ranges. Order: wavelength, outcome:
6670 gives 24.3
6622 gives 24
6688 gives 24.1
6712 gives 23.2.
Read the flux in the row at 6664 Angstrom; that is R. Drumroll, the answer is 24.6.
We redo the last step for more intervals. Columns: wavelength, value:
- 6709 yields 24.2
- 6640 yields 24.1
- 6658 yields 25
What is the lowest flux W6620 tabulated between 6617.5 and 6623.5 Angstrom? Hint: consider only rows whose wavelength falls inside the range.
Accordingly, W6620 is 23.6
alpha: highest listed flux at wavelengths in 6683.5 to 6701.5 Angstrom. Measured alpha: 24.5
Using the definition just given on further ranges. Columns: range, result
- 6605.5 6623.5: 24.6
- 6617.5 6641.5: 25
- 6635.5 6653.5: 24.7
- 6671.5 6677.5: 24.8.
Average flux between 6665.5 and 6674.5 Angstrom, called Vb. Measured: 24.1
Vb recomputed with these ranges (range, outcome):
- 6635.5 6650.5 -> 24.4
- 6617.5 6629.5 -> 24.2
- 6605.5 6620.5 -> 24.3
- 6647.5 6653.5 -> 24.4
